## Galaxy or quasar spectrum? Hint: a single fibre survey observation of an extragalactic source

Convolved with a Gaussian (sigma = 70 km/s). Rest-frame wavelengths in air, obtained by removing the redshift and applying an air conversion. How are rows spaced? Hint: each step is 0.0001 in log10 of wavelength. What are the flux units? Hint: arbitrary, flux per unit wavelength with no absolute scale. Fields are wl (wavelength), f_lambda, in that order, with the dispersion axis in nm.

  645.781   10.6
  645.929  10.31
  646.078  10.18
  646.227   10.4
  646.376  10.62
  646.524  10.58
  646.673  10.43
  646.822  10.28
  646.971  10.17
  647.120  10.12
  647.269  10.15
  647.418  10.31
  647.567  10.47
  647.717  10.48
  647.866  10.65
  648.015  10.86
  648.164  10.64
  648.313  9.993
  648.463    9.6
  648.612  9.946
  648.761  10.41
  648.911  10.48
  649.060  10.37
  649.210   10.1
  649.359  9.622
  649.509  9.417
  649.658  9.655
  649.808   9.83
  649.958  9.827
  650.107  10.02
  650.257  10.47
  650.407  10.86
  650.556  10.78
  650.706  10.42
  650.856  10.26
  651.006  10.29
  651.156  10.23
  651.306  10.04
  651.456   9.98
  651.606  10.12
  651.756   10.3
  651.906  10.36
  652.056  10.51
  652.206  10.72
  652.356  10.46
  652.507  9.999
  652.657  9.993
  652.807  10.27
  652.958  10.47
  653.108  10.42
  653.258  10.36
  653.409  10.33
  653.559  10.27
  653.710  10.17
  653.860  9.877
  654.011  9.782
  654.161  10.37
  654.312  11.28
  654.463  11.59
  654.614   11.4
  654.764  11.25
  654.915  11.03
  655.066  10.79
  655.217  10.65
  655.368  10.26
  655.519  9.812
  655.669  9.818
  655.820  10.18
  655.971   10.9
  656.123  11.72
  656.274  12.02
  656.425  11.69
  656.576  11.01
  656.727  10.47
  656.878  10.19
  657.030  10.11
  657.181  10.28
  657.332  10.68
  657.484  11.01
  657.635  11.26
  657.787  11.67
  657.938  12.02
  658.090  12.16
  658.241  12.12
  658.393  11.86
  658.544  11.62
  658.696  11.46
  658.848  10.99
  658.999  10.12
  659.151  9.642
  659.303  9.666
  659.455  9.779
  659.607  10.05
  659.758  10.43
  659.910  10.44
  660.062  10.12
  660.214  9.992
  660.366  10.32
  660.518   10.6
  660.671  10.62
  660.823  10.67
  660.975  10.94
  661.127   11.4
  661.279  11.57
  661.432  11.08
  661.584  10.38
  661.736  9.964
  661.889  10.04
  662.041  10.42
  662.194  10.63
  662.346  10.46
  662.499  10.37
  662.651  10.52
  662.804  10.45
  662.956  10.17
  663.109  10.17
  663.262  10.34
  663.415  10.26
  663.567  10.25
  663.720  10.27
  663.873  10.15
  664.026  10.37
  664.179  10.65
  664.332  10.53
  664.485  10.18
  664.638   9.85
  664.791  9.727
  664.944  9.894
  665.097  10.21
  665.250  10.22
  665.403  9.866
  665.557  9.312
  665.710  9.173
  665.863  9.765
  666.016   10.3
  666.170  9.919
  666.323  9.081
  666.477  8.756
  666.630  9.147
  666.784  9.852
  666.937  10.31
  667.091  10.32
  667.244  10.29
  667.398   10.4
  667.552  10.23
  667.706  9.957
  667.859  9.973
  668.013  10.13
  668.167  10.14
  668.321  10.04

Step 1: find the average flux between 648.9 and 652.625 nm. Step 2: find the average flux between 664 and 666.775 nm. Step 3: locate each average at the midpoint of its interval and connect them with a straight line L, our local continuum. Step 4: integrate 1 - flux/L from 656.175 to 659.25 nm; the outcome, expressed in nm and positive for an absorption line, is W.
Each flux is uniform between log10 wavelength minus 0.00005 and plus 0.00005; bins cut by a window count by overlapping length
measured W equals -0.336 nm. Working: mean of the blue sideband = 10.2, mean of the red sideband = 9.82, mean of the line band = 11.1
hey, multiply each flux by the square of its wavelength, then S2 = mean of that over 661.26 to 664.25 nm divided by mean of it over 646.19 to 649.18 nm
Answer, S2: 1.05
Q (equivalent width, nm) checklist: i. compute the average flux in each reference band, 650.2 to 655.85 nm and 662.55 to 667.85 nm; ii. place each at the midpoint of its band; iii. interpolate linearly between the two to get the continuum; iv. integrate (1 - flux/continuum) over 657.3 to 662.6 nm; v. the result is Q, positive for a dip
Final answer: -0.29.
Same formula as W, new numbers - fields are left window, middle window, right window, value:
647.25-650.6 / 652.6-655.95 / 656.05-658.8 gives 0.127 nm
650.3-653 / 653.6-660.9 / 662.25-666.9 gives -0.394 nm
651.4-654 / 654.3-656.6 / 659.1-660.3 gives -0.177 nm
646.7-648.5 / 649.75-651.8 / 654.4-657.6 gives 0.051 nm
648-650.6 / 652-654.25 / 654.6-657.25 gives 0.046 nm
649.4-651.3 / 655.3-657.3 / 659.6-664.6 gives -0.068 nm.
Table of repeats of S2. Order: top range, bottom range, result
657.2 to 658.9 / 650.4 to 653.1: 1.13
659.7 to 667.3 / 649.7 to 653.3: 1.03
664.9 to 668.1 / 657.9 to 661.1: 0.94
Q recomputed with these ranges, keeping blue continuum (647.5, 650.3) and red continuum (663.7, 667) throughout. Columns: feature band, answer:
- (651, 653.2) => -0.04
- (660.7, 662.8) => -0.15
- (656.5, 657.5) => -0.05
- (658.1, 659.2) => -0.14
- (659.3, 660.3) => -0.01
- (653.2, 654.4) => -0.03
